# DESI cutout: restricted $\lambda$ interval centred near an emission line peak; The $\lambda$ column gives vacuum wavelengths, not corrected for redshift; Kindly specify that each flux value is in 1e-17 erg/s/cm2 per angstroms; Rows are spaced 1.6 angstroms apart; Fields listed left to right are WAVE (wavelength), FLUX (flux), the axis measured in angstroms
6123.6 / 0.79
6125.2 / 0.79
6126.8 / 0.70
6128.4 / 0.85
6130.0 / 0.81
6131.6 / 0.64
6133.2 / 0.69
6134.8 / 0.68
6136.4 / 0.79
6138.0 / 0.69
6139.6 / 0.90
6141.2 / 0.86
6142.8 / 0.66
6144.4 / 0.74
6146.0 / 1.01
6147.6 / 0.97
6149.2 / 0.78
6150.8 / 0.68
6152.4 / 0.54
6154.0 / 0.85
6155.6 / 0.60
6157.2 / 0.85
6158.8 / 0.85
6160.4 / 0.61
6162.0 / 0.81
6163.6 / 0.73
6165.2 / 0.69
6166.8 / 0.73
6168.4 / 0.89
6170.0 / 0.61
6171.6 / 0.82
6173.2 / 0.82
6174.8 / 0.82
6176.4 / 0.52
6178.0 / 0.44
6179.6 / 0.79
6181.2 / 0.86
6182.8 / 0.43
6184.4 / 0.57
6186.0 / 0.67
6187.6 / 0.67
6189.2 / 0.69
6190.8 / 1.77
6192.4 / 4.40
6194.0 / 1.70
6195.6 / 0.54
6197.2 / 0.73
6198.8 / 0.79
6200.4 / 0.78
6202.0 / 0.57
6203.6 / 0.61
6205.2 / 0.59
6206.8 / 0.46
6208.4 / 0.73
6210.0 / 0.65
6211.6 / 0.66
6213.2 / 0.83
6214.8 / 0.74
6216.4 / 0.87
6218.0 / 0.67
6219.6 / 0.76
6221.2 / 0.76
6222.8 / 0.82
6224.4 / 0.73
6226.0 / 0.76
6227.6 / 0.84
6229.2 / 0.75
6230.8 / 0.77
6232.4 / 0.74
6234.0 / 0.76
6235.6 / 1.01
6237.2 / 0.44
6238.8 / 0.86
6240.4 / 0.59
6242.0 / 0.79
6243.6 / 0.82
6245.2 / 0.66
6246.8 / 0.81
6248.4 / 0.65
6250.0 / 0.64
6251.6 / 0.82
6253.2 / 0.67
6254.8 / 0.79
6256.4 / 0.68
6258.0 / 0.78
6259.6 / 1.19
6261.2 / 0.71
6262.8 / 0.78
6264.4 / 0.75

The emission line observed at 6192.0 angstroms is Hbeta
